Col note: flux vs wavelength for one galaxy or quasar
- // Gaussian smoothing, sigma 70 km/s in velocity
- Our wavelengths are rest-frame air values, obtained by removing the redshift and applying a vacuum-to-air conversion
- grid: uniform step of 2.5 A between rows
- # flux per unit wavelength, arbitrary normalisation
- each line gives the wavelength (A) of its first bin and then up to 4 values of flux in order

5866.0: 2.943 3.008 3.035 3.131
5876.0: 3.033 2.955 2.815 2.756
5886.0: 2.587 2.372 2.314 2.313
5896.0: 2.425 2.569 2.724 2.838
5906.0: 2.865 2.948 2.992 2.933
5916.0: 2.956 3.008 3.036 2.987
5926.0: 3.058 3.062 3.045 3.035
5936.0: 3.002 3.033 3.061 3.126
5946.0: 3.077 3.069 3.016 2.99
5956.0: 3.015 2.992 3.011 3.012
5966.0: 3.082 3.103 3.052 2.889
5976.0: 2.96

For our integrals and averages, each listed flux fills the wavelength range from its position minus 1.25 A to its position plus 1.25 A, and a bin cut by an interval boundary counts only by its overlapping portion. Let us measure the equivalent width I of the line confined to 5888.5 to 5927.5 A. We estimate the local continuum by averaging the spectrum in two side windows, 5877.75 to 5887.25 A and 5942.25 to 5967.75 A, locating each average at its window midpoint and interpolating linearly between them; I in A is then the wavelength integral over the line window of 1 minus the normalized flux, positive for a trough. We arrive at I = 1.1 A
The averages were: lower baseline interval 2.77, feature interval 2.79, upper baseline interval 3.04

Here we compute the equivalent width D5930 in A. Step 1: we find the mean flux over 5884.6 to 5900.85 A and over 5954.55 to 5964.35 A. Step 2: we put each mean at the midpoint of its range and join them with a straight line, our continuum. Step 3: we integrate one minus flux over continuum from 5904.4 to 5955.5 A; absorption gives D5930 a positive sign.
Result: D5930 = -4.73 A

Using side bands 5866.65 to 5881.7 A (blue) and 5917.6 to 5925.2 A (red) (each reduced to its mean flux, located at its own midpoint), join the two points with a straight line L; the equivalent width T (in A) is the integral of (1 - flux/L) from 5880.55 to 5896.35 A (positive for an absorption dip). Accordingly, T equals 2.6 A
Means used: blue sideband 3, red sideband 3.01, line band 2.5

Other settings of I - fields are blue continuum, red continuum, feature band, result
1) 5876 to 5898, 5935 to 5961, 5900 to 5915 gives -0.8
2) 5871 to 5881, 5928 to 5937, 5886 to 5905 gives 3.2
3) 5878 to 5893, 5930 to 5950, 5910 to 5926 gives -0.7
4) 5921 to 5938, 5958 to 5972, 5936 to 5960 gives 0.0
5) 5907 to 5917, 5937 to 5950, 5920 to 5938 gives -0.1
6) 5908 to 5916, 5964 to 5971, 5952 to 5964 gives 0.2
